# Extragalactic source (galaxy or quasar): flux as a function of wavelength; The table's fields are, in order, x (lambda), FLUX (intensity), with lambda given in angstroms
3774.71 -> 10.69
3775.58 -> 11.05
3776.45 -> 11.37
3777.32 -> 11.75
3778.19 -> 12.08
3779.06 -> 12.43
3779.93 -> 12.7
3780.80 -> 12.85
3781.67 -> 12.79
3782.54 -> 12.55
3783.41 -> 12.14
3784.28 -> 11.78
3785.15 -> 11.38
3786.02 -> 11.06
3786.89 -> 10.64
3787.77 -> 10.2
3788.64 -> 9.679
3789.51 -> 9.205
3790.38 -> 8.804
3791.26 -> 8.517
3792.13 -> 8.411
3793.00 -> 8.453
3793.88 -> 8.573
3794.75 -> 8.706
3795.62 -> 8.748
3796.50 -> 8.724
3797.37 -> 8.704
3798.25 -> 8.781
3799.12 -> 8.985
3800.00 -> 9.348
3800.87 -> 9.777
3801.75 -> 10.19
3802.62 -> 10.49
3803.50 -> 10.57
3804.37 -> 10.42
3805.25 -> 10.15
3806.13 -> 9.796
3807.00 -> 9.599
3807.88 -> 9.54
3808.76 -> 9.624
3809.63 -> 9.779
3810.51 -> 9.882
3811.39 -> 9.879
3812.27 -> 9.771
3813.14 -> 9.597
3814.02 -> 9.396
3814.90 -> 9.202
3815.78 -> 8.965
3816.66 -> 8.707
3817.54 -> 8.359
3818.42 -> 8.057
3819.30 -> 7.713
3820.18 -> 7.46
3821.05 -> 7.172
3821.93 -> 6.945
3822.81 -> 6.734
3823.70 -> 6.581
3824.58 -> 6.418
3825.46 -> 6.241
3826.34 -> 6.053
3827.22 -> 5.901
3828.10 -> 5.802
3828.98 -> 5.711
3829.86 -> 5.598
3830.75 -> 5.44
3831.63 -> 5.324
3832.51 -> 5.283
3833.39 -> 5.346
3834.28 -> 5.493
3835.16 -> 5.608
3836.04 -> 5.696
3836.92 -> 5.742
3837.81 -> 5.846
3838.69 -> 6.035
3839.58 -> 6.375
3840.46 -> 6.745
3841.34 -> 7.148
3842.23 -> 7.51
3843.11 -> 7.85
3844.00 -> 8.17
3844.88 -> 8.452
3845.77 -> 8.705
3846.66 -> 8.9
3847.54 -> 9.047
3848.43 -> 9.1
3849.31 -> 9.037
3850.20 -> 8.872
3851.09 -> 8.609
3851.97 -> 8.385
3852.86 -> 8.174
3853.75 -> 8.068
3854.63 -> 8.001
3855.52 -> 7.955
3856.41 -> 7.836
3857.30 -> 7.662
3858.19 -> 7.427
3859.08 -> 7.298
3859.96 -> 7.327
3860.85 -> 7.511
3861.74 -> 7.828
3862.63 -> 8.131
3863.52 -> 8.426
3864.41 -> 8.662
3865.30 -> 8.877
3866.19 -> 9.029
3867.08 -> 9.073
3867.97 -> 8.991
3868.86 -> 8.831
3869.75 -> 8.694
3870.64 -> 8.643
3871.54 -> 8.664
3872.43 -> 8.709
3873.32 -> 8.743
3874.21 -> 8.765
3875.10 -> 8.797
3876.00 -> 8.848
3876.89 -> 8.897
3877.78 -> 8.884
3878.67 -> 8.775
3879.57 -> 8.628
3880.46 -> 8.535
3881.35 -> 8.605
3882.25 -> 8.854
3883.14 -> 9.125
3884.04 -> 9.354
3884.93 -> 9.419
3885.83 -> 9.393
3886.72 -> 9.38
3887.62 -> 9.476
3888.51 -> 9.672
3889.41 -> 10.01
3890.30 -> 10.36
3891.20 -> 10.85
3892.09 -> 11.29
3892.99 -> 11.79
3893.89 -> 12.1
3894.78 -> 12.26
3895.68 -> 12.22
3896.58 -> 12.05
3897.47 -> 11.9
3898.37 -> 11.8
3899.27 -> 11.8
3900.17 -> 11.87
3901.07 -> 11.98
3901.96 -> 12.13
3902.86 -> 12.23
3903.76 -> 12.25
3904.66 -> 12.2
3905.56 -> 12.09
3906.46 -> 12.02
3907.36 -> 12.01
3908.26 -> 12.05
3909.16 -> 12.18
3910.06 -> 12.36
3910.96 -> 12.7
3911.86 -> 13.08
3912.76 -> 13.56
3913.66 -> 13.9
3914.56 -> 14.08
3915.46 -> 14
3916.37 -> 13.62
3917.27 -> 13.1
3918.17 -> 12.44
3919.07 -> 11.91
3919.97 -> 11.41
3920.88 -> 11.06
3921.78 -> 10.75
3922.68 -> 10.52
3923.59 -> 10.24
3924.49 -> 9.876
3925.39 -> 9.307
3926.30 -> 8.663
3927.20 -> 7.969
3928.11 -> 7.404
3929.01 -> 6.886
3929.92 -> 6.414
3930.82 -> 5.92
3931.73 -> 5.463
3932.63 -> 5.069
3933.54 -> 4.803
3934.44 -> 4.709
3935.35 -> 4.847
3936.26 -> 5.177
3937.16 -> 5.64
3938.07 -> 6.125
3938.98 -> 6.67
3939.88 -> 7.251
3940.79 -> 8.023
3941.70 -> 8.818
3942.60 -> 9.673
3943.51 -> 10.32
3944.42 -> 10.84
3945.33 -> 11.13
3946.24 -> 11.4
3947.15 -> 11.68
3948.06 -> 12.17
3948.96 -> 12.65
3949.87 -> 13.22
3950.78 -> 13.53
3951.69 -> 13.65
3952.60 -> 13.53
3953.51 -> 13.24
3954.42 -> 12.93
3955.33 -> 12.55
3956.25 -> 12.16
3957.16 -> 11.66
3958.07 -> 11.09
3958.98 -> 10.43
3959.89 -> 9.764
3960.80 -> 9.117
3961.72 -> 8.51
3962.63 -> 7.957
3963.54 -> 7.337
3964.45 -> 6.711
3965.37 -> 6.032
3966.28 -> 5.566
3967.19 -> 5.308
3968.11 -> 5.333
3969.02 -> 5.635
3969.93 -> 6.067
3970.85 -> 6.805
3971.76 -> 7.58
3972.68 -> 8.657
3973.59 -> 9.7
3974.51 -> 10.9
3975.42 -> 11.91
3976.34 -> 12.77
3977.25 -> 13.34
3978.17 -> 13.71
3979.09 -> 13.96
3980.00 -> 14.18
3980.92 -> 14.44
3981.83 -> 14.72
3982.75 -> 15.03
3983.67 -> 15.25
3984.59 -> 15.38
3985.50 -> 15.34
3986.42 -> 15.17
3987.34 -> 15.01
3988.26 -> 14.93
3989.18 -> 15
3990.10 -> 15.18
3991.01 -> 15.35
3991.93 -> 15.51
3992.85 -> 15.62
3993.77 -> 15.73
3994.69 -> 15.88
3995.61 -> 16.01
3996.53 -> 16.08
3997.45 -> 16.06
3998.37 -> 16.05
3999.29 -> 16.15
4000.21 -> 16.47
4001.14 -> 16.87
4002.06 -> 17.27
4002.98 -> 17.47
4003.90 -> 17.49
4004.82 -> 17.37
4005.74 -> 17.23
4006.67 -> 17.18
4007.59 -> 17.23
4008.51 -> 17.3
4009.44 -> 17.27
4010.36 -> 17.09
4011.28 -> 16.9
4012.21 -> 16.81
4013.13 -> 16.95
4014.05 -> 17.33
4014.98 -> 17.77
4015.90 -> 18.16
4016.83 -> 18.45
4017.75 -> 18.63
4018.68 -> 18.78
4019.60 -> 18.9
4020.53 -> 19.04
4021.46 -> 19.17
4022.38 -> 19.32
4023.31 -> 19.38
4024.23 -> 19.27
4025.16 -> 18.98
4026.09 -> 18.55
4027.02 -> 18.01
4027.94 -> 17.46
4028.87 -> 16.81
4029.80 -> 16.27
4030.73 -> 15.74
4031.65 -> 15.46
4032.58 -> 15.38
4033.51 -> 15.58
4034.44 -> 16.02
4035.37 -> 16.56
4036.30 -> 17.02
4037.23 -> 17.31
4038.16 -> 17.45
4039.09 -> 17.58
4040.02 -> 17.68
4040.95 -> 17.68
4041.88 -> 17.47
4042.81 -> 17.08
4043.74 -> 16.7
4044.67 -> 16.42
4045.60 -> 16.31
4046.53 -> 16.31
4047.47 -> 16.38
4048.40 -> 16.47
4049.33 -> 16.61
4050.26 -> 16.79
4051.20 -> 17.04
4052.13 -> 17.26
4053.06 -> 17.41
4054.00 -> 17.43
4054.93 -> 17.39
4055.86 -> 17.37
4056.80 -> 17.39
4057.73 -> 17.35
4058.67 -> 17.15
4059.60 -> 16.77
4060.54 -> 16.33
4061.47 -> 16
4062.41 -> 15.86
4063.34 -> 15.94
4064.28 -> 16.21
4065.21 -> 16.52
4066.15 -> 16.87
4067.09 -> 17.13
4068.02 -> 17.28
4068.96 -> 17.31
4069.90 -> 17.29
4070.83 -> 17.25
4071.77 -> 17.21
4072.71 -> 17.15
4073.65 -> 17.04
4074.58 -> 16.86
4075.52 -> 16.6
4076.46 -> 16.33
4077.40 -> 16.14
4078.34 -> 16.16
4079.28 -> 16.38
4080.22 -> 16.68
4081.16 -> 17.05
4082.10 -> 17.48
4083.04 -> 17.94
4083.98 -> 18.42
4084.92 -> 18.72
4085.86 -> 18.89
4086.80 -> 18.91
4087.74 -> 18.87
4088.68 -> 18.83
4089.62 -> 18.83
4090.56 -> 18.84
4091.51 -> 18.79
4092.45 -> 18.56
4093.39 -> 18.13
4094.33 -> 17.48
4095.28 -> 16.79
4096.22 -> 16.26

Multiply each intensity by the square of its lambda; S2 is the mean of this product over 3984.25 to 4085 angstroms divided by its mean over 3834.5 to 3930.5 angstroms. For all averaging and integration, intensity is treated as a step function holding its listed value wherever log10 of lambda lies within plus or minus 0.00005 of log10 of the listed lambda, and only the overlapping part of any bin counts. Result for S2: 1.90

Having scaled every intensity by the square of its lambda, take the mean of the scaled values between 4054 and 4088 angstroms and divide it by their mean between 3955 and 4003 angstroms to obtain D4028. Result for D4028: 1.4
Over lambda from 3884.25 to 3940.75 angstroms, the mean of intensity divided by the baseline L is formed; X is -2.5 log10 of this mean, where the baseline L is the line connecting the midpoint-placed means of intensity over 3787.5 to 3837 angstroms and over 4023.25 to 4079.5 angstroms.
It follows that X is 0.146 mag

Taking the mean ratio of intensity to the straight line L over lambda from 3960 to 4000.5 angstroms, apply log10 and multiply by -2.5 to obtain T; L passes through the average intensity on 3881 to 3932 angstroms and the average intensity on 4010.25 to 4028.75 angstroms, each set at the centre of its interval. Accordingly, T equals 0.29 mag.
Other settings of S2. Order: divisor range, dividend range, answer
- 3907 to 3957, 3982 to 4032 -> 1.71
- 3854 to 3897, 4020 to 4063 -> 2.04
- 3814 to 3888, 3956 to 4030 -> 1.98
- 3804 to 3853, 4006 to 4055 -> 2.50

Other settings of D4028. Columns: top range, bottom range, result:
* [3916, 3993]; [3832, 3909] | 1.20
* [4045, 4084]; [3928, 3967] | 1.98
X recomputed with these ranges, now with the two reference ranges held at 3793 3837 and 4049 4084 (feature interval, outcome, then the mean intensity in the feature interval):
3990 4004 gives -0.12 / 16.2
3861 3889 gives 0.15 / 8.85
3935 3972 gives 0.36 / 9.24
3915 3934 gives 0.25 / 9.37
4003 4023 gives -0.19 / 17.8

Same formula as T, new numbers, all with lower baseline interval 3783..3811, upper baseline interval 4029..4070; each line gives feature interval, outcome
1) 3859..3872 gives 0.35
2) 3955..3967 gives 0.50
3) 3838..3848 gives 0.39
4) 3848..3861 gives 0.36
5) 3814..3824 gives 0.29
